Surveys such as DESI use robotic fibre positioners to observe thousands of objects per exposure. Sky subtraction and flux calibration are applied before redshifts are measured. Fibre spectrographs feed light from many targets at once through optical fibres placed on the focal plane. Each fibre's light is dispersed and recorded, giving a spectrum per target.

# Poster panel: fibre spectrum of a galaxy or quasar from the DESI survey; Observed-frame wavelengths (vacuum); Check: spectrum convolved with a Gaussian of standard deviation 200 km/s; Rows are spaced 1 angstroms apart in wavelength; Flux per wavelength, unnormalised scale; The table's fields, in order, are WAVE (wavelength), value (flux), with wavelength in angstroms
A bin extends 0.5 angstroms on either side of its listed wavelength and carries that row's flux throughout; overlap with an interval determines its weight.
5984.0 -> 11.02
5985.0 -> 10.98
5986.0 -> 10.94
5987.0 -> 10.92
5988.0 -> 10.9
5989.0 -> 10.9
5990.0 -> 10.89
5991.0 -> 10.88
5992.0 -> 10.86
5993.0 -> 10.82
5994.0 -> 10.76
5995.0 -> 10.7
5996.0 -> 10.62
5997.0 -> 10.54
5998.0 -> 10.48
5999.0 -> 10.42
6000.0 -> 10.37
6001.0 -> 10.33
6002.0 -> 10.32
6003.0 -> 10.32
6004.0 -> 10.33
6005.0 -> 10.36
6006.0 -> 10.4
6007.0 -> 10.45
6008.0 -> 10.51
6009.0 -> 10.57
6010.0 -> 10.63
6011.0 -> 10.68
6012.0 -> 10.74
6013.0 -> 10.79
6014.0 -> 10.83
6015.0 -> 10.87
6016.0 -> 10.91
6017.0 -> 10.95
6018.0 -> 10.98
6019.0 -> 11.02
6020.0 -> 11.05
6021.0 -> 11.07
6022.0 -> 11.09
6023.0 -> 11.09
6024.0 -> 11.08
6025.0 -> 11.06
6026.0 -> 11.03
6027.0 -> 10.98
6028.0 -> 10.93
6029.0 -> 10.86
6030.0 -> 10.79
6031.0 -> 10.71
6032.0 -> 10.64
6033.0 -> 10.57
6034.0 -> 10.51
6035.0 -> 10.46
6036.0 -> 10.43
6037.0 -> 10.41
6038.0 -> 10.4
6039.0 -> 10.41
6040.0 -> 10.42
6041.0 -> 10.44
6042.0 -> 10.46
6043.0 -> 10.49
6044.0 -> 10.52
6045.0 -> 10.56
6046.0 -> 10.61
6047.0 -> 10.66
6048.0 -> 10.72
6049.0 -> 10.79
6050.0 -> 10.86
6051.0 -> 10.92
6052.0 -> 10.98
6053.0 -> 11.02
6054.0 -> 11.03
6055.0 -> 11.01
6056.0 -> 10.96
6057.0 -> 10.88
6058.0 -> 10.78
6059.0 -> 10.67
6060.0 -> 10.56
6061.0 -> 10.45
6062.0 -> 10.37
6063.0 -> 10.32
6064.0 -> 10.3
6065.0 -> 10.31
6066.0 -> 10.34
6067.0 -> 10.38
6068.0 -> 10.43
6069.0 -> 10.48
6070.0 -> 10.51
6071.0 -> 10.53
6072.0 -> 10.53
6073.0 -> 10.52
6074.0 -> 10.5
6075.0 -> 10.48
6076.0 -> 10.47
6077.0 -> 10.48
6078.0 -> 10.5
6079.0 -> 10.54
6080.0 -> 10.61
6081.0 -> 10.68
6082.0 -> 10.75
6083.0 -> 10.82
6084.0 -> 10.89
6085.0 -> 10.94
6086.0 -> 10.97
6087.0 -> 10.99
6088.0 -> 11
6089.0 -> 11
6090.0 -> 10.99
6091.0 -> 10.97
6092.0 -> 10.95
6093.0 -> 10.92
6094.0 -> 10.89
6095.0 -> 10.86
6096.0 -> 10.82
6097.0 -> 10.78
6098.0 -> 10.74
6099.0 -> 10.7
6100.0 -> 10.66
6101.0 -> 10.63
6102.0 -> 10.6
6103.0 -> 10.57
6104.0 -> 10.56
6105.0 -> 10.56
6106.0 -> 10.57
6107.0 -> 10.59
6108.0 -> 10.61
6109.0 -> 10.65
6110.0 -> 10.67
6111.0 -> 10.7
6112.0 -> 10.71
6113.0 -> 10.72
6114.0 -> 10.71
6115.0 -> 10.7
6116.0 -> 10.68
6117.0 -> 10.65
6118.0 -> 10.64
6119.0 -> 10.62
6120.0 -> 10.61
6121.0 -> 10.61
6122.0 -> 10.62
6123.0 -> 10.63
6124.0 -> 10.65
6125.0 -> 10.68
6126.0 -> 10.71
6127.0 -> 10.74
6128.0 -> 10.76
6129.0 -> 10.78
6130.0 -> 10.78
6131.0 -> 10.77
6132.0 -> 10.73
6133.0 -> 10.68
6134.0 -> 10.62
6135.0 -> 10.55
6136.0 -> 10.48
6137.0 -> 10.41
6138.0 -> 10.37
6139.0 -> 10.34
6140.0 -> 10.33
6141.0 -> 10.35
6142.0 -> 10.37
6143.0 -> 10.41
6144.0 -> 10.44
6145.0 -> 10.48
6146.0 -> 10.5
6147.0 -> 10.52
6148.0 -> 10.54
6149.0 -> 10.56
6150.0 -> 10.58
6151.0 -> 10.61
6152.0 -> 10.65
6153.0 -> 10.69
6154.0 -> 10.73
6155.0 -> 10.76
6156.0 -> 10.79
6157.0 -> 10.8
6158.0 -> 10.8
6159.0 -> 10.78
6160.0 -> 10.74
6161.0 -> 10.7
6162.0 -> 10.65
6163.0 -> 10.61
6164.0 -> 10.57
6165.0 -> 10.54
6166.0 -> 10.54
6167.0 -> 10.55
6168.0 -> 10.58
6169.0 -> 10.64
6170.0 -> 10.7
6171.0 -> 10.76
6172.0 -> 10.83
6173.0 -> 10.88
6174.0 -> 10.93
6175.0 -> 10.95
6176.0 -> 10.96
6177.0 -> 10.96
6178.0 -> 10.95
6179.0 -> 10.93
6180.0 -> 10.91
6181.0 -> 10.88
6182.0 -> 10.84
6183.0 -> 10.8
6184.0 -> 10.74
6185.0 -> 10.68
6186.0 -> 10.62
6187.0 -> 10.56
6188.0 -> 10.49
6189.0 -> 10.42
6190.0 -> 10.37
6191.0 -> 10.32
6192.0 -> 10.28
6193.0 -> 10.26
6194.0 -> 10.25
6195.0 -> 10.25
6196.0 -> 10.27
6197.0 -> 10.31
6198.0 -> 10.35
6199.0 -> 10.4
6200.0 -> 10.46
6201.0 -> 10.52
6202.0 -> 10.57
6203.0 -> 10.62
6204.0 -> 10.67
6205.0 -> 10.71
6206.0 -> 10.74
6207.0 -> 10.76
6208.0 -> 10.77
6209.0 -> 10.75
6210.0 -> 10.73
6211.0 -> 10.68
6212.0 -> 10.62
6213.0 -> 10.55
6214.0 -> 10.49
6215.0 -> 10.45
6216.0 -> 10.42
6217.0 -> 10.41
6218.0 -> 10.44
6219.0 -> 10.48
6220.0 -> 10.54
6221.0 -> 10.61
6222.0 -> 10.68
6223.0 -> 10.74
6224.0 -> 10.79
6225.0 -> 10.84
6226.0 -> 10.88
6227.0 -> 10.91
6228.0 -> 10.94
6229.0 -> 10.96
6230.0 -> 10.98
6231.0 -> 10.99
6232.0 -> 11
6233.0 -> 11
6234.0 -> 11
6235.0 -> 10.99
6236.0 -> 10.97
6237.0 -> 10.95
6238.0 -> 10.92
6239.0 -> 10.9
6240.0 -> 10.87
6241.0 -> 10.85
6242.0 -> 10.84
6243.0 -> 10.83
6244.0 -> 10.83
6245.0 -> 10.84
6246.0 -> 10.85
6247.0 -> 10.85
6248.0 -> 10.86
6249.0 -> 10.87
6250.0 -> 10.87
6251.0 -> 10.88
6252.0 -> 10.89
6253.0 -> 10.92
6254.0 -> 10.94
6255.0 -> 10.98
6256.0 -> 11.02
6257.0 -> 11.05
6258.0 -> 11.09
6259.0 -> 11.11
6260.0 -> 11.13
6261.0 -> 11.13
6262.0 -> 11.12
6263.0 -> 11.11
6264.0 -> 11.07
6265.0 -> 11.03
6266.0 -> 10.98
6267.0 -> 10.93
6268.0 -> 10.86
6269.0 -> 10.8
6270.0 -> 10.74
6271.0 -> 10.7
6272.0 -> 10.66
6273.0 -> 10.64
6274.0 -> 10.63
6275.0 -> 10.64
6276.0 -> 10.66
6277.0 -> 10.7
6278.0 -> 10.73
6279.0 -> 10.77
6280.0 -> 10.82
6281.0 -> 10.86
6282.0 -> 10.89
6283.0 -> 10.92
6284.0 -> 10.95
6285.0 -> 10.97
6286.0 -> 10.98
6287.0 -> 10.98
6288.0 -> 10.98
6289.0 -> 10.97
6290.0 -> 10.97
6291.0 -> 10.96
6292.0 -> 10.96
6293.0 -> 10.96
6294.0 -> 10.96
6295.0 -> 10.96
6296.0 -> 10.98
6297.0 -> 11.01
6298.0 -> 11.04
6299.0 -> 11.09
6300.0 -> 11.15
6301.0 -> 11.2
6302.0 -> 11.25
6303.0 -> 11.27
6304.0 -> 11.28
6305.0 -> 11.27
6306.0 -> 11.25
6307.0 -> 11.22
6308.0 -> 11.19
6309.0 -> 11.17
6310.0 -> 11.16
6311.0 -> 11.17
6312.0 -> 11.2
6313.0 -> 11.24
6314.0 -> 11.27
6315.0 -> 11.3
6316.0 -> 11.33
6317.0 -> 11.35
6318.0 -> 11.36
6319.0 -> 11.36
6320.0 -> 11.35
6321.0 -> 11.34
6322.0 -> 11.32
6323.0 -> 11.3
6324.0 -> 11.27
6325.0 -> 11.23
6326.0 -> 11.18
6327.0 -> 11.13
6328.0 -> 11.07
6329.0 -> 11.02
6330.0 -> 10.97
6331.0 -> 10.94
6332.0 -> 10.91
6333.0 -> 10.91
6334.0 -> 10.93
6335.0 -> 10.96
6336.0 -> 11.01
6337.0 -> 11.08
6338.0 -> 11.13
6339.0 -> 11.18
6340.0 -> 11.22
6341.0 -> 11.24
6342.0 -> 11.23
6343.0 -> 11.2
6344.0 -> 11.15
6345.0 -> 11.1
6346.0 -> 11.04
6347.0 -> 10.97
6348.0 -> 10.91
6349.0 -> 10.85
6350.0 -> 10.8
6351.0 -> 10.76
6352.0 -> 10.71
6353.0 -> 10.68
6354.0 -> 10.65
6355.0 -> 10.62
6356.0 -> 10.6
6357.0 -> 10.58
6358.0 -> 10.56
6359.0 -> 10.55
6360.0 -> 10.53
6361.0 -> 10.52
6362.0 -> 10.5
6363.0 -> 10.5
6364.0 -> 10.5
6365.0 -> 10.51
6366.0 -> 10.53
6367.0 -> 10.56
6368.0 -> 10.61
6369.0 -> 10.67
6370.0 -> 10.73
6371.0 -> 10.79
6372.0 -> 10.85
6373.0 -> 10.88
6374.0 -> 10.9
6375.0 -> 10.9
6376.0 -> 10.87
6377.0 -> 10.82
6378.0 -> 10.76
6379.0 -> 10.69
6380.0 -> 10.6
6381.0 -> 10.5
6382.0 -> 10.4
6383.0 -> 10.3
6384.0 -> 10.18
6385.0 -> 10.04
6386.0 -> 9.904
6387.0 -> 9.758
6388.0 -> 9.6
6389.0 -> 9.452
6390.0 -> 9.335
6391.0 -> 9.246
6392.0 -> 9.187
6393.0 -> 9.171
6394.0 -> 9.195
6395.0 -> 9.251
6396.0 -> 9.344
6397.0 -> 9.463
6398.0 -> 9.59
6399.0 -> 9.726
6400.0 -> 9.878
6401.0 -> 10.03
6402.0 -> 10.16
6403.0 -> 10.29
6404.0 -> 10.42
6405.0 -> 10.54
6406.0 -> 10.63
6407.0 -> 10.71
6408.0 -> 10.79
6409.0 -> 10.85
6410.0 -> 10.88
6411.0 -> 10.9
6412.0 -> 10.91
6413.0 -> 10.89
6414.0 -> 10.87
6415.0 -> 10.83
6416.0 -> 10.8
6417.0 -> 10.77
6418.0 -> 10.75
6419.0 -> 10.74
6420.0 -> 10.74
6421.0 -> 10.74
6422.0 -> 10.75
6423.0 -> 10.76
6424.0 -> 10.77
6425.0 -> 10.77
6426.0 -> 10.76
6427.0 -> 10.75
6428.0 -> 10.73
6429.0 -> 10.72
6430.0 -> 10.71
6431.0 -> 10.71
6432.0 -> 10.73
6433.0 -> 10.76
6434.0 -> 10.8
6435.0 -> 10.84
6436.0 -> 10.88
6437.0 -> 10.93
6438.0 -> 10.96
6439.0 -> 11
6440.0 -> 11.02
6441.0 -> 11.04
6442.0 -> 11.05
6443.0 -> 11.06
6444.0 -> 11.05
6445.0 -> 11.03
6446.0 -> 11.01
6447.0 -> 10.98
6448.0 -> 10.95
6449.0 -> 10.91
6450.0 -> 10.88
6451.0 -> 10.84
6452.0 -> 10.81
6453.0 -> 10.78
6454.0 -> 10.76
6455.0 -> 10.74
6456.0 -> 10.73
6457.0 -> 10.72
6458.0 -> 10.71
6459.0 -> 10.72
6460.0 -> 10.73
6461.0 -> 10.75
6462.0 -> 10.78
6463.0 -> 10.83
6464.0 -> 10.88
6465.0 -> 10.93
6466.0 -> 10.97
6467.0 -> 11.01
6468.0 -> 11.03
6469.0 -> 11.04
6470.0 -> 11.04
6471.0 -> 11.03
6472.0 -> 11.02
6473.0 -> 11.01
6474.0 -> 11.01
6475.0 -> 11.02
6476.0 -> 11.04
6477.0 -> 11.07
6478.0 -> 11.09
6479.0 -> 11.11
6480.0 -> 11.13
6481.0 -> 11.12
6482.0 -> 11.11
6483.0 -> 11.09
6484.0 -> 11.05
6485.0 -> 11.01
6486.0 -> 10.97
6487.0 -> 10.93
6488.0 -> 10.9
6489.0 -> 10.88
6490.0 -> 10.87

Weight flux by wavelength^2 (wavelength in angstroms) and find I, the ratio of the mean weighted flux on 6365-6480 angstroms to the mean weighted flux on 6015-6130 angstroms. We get 1.1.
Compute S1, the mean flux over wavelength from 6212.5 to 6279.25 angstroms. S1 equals 10.8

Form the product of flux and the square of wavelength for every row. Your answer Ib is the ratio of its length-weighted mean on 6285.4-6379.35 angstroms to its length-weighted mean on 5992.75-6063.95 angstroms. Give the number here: 1.1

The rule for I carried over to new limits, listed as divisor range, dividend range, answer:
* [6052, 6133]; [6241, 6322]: 1.10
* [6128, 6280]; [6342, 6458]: 1.05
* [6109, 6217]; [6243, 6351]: 1.08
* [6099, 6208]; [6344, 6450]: 1.07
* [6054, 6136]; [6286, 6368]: 1.11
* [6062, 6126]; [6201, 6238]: 1.05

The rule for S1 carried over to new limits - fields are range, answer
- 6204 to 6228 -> 10.7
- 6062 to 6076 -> 10.4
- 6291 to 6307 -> 11.1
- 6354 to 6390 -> 10.5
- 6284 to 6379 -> 11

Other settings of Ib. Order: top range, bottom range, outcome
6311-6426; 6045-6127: 1.09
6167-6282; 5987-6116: 1.07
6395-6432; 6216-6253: 1.03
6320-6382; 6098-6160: 1.10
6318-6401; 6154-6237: 1.04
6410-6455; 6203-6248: 1.08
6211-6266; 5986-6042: 1.09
